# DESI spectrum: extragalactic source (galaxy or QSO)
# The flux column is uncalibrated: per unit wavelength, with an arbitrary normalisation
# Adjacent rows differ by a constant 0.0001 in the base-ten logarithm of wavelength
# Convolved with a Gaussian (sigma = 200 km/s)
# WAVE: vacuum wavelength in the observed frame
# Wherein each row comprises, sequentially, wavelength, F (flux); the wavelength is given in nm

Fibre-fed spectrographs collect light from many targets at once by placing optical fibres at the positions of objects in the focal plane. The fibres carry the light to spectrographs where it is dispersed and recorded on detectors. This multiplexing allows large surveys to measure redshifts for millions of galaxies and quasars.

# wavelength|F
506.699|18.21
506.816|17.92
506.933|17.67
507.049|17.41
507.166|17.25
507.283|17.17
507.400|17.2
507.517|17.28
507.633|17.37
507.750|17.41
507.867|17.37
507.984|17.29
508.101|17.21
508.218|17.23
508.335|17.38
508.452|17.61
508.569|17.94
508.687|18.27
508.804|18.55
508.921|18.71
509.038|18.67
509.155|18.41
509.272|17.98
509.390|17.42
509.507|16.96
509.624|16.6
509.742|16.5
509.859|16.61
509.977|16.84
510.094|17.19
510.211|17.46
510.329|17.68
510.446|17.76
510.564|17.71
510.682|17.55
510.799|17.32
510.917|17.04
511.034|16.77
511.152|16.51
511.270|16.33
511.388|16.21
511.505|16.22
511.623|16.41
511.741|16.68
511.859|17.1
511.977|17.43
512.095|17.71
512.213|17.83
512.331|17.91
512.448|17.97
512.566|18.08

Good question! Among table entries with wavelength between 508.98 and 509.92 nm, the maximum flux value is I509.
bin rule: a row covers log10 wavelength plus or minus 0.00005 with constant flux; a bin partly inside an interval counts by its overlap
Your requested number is 18.67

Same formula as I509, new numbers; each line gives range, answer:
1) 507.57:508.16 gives 17.41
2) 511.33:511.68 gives 16.41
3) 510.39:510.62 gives 17.76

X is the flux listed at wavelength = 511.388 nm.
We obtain 16.21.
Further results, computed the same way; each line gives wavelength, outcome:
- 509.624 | 16.6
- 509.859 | 16.61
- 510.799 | 17.32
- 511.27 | 16.33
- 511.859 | 17.1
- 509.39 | 17.42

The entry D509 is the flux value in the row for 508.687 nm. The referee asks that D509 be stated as 18.27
